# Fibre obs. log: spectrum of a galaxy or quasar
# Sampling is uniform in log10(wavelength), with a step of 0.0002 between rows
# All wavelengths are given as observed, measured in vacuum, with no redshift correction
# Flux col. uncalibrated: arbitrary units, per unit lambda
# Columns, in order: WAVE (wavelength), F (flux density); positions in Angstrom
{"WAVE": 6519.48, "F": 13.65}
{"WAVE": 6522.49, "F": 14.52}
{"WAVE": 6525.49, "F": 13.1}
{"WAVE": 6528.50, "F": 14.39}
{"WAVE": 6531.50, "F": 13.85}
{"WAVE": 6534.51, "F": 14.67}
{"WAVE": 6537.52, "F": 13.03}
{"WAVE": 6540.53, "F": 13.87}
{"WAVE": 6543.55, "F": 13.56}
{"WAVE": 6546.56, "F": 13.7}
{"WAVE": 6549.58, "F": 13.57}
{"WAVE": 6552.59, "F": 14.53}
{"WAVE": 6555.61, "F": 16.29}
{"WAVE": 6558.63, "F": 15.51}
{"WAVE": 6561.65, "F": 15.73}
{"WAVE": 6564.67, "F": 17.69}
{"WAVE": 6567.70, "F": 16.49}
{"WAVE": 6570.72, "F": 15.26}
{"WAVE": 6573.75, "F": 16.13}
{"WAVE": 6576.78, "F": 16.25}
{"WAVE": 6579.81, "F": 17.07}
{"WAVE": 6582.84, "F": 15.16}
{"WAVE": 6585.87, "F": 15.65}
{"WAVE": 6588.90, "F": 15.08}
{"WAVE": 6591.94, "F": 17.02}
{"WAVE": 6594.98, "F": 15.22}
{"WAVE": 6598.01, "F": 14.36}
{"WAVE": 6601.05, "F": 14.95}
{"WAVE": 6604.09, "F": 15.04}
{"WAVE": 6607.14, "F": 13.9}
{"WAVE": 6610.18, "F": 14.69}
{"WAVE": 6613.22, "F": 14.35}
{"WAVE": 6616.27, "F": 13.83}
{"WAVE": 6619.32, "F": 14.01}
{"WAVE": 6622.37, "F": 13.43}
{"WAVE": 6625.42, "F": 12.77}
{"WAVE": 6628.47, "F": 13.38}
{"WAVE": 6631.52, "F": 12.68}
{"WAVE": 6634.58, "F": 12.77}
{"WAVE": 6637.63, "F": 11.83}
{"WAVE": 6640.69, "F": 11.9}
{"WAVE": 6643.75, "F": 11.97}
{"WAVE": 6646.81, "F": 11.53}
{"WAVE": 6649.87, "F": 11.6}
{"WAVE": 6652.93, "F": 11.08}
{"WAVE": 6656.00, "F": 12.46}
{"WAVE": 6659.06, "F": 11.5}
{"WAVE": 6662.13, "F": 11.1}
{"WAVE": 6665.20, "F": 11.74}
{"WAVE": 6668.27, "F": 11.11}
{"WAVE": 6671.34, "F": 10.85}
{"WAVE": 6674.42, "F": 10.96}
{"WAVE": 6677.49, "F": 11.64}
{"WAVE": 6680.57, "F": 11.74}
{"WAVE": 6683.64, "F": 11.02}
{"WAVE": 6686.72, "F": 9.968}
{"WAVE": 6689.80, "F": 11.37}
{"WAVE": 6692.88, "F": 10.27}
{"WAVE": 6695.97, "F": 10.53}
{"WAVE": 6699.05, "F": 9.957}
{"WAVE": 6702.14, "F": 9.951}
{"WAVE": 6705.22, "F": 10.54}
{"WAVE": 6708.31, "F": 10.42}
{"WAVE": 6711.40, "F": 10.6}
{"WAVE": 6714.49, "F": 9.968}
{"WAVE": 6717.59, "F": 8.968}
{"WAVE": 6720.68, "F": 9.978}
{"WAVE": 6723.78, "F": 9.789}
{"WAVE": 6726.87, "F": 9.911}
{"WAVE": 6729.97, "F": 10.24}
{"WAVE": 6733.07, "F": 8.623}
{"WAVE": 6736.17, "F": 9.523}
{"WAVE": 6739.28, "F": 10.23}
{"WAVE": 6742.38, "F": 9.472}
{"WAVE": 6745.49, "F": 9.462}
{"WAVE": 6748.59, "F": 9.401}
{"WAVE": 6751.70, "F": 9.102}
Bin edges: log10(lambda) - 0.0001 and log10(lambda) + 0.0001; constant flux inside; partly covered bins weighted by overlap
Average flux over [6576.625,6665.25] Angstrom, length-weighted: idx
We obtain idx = 13.6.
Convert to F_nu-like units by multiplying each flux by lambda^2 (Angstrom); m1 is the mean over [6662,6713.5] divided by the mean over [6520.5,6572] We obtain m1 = 0.77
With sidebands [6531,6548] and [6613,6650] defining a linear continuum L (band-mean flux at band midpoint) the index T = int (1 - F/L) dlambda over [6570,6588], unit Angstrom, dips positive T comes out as -3.5 Angstrom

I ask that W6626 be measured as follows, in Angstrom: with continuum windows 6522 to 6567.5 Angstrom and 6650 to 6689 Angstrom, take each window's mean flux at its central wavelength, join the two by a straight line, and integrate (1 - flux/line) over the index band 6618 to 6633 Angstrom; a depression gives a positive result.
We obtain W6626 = -1.0 Angstrom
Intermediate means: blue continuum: 14.6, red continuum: 11.3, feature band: 13.2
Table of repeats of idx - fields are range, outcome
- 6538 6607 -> 15.3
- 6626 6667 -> 12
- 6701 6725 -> 10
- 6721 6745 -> 9.69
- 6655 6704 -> 11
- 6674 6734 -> 10.3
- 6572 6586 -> 16.1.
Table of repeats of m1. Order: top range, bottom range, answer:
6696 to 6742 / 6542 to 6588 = 0.67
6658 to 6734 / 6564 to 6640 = 0.74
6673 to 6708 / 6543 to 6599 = 0.71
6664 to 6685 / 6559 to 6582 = 0.72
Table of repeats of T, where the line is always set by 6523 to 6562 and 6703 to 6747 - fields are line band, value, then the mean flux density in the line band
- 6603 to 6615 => -1.7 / 14.5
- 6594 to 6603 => -1.3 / 14.8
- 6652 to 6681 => -0.4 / 11.4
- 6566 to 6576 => -1.8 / 16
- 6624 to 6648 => -0.7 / 12.4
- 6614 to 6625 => -1.2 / 13.7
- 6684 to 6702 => 0.3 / 10.4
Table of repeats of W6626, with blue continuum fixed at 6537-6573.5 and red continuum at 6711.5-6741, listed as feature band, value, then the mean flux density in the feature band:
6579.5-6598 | -2.2 Angstrom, 15.7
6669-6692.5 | 0.2 Angstrom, 11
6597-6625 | -1.9 Angstrom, 14.2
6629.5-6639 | 0.1 Angstrom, 12.5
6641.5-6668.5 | 0.8 Angstrom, 11.6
